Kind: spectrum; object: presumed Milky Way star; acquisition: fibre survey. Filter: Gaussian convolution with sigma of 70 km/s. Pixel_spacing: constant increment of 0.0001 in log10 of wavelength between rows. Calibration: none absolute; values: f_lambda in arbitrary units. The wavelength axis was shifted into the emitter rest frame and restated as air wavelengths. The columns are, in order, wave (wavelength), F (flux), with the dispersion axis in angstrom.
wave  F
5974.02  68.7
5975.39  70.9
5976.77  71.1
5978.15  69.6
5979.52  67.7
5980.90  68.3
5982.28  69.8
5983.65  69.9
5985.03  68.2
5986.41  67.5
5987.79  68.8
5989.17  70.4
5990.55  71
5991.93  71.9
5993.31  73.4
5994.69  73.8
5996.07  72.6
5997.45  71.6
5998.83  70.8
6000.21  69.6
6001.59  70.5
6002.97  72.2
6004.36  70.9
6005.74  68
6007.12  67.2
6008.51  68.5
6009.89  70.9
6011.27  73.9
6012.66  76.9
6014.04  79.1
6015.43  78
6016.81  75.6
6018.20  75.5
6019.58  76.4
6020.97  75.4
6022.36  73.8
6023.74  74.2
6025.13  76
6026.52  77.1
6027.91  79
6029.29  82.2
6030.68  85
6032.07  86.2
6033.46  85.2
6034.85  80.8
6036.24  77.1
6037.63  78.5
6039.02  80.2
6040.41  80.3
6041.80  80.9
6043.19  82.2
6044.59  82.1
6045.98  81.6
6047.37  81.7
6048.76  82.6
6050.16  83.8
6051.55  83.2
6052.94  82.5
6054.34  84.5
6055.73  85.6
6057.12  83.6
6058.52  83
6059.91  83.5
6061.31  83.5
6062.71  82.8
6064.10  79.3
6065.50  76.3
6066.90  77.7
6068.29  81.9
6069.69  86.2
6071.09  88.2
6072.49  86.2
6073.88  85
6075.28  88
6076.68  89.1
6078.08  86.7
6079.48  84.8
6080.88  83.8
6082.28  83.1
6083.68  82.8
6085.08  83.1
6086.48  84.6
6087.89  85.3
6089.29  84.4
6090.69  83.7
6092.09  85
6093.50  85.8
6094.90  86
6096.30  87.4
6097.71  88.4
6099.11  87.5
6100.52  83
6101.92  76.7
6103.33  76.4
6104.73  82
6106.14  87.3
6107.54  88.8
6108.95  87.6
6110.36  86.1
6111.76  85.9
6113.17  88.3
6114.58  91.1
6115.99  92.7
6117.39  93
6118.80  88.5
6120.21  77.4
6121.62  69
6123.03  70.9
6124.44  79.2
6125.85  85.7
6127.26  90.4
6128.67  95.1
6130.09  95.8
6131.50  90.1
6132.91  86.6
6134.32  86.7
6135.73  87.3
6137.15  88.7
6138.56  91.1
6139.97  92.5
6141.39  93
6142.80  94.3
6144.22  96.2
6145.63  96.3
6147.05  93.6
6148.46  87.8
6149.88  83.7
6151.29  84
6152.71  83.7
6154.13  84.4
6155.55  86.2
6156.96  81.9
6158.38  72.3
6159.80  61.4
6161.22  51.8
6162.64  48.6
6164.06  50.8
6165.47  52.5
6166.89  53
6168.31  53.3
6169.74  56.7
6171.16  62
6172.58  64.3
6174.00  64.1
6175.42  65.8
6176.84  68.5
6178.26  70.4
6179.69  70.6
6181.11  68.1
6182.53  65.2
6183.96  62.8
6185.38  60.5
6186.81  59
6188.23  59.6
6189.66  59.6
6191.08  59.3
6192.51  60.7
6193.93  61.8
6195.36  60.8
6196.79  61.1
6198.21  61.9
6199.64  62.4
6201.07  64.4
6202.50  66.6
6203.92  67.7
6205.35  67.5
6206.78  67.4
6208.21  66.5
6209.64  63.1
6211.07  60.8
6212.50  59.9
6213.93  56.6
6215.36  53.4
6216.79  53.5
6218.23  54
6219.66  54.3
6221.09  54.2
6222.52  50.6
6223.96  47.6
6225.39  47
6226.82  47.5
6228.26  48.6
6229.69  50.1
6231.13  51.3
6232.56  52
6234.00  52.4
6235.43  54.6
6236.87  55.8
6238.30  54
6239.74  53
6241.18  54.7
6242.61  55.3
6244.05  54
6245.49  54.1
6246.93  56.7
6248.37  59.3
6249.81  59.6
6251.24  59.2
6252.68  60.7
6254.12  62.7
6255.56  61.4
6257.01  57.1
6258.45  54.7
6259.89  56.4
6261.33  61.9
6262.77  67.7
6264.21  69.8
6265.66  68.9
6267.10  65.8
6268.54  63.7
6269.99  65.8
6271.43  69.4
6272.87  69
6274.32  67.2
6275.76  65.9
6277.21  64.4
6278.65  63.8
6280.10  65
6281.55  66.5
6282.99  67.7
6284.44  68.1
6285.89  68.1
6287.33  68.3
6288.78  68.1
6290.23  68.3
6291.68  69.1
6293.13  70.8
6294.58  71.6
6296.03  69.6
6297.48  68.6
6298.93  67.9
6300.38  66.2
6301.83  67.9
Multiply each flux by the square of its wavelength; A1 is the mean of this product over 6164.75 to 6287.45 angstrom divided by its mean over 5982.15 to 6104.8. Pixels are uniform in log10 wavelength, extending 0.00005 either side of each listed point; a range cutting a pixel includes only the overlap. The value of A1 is 0.8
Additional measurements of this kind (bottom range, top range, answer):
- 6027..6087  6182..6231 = 0.74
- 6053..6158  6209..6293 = 0.73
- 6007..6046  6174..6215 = 0.86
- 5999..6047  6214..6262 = 0.76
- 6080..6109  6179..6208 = 0.78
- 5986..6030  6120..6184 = 1.09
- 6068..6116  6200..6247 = 0.68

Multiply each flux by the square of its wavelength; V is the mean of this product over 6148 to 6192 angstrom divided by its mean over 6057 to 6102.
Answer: 0.81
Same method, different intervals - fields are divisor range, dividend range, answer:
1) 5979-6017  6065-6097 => 1.22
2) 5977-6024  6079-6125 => 1.21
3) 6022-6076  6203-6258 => 0.73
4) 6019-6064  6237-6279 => 0.81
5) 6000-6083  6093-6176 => 1.04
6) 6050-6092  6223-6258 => 0.69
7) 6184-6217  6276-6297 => 1.13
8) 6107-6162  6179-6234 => 0.70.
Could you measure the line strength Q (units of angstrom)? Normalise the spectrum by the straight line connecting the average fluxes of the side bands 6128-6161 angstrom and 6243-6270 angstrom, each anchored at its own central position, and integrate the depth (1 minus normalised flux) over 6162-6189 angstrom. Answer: 6.3 angstrom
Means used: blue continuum 86.9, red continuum 60.8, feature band 60.9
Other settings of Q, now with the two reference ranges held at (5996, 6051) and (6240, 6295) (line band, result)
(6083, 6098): -2.41 angstrom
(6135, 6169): -3.81 angstrom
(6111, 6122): -2.20 angstrom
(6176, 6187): 0.38 angstrom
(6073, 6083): -1.60 angstrom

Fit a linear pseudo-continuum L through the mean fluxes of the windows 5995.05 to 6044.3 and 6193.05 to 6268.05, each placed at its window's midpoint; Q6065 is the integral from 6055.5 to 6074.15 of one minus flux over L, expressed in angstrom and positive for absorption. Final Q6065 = -2.8 angstrom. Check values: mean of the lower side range 76.1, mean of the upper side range 58.1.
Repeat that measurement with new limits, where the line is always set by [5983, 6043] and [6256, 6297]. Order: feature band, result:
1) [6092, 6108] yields -2.8 angstrom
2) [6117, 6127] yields -1.3 angstrom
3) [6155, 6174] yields 2.4 angstrom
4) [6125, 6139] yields -3.7 angstrom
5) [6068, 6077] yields -1.7 angstrom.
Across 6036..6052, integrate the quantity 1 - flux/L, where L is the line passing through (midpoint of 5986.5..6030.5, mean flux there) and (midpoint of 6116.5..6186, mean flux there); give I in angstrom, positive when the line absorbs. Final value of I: -1.5 angstrom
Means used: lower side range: 73.5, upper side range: 76.7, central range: 81.3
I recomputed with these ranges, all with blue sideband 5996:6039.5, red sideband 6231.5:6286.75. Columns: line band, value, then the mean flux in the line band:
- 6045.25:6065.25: -2.57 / 82.8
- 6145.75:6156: -2.89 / 86.7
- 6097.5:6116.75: -4.26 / 85.8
